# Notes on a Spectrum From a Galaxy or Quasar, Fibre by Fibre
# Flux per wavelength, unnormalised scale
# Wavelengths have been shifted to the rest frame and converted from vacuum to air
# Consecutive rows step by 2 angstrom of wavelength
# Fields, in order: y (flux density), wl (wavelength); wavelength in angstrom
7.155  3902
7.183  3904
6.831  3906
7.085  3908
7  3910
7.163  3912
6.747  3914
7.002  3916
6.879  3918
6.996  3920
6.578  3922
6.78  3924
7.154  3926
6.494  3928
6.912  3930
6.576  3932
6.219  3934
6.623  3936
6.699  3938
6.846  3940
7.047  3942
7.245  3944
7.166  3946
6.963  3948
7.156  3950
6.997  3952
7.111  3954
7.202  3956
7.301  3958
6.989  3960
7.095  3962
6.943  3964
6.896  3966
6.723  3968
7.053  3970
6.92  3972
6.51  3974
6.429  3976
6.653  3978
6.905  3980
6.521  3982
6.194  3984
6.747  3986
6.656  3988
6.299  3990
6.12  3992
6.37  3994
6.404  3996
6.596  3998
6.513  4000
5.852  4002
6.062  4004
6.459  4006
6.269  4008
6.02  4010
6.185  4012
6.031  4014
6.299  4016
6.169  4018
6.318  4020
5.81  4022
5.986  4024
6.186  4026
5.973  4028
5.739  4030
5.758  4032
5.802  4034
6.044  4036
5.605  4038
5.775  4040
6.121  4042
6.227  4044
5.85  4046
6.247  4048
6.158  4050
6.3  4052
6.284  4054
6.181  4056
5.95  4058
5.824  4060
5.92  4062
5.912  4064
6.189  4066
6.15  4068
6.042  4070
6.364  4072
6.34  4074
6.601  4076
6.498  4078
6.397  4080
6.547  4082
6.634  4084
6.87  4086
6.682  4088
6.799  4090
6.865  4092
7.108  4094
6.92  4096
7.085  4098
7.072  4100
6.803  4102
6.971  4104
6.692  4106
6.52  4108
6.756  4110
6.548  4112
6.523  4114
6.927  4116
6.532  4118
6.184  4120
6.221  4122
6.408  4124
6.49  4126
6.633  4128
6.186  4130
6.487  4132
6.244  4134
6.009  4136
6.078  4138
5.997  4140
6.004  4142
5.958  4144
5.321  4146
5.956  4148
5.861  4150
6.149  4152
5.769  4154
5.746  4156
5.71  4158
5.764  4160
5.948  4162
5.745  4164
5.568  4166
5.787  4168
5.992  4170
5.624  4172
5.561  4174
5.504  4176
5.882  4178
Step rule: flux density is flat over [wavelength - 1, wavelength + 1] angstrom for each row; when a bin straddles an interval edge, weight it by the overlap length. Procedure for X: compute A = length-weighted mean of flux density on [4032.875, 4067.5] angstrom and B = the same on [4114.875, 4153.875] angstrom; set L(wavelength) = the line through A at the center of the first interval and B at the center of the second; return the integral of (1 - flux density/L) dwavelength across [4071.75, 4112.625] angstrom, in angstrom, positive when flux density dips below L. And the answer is -4.2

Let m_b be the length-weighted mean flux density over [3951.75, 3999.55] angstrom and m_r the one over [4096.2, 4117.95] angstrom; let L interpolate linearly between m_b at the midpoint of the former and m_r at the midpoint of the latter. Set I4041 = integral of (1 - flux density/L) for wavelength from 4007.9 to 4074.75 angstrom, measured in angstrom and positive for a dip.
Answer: 6.9 angstrom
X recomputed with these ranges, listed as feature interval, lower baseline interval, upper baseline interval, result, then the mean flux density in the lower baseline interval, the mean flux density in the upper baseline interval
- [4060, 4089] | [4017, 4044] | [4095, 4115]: 0.5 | 5.96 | 6.79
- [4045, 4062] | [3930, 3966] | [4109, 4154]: 1.2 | 6.95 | 6.24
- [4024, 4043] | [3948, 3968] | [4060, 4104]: 2.4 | 7.05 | 6.55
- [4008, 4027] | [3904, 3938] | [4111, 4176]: 1.1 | 6.82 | 6.05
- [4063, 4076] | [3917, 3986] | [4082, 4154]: 0.7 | 6.84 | 6.46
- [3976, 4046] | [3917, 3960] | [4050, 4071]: 2.4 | 6.9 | 6.08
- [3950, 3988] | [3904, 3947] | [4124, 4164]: -0.8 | 6.87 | 6.02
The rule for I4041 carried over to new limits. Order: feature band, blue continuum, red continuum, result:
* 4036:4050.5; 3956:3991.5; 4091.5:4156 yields 1.31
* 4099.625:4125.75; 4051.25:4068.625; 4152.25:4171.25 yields -3.01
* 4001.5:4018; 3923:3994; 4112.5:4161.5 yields 1.12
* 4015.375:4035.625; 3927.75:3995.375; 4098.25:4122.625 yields 2.20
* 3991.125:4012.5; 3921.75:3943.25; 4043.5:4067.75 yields 0.36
